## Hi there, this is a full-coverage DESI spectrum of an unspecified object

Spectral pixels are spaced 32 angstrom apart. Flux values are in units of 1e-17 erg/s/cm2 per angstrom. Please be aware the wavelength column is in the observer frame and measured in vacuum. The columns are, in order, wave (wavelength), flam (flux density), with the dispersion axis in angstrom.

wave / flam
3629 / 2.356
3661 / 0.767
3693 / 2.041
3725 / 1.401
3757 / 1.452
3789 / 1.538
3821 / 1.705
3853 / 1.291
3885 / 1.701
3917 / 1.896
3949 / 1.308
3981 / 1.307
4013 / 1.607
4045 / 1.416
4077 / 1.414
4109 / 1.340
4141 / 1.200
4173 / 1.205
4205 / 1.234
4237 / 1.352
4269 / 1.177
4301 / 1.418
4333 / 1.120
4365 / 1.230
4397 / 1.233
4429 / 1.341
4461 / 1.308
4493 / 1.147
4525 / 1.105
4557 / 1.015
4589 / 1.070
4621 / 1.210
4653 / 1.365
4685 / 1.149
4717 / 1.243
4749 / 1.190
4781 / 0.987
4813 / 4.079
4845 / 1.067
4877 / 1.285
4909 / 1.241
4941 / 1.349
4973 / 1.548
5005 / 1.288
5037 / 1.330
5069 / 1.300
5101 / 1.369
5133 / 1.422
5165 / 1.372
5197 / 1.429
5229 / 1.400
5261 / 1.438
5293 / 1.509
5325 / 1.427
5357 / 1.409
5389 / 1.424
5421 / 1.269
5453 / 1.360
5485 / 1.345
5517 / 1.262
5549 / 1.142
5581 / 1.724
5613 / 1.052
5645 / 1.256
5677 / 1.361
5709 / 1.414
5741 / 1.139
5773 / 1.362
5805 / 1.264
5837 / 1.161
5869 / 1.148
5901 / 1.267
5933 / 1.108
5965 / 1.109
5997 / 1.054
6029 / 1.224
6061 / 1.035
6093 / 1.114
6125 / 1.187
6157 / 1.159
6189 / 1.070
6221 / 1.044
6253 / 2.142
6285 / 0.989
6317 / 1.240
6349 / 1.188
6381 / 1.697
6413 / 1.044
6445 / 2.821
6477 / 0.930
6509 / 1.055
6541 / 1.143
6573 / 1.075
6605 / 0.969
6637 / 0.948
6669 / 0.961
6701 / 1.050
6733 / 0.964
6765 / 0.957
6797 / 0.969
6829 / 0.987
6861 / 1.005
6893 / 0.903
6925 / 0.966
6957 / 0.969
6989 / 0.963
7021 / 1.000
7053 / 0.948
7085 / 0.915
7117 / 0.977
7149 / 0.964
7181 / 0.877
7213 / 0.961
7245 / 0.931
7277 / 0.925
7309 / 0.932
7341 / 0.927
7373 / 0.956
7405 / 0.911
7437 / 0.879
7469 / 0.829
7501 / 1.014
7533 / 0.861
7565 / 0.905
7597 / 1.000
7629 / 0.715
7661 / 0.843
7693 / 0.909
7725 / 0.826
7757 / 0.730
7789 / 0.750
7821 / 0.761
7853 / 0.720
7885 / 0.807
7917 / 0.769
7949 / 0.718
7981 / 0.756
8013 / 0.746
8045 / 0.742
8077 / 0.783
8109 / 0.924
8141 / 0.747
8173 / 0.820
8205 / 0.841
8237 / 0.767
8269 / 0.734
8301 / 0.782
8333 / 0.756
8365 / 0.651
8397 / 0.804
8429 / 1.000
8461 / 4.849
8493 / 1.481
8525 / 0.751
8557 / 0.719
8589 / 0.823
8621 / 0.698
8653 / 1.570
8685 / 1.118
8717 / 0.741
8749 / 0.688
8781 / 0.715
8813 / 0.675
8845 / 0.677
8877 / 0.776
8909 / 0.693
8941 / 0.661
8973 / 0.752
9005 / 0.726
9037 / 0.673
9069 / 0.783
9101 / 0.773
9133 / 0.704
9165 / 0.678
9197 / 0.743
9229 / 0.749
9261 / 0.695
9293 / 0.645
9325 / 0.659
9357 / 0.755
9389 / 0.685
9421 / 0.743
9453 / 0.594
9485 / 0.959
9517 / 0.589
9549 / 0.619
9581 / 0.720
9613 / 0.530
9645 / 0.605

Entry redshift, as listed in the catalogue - 0.29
